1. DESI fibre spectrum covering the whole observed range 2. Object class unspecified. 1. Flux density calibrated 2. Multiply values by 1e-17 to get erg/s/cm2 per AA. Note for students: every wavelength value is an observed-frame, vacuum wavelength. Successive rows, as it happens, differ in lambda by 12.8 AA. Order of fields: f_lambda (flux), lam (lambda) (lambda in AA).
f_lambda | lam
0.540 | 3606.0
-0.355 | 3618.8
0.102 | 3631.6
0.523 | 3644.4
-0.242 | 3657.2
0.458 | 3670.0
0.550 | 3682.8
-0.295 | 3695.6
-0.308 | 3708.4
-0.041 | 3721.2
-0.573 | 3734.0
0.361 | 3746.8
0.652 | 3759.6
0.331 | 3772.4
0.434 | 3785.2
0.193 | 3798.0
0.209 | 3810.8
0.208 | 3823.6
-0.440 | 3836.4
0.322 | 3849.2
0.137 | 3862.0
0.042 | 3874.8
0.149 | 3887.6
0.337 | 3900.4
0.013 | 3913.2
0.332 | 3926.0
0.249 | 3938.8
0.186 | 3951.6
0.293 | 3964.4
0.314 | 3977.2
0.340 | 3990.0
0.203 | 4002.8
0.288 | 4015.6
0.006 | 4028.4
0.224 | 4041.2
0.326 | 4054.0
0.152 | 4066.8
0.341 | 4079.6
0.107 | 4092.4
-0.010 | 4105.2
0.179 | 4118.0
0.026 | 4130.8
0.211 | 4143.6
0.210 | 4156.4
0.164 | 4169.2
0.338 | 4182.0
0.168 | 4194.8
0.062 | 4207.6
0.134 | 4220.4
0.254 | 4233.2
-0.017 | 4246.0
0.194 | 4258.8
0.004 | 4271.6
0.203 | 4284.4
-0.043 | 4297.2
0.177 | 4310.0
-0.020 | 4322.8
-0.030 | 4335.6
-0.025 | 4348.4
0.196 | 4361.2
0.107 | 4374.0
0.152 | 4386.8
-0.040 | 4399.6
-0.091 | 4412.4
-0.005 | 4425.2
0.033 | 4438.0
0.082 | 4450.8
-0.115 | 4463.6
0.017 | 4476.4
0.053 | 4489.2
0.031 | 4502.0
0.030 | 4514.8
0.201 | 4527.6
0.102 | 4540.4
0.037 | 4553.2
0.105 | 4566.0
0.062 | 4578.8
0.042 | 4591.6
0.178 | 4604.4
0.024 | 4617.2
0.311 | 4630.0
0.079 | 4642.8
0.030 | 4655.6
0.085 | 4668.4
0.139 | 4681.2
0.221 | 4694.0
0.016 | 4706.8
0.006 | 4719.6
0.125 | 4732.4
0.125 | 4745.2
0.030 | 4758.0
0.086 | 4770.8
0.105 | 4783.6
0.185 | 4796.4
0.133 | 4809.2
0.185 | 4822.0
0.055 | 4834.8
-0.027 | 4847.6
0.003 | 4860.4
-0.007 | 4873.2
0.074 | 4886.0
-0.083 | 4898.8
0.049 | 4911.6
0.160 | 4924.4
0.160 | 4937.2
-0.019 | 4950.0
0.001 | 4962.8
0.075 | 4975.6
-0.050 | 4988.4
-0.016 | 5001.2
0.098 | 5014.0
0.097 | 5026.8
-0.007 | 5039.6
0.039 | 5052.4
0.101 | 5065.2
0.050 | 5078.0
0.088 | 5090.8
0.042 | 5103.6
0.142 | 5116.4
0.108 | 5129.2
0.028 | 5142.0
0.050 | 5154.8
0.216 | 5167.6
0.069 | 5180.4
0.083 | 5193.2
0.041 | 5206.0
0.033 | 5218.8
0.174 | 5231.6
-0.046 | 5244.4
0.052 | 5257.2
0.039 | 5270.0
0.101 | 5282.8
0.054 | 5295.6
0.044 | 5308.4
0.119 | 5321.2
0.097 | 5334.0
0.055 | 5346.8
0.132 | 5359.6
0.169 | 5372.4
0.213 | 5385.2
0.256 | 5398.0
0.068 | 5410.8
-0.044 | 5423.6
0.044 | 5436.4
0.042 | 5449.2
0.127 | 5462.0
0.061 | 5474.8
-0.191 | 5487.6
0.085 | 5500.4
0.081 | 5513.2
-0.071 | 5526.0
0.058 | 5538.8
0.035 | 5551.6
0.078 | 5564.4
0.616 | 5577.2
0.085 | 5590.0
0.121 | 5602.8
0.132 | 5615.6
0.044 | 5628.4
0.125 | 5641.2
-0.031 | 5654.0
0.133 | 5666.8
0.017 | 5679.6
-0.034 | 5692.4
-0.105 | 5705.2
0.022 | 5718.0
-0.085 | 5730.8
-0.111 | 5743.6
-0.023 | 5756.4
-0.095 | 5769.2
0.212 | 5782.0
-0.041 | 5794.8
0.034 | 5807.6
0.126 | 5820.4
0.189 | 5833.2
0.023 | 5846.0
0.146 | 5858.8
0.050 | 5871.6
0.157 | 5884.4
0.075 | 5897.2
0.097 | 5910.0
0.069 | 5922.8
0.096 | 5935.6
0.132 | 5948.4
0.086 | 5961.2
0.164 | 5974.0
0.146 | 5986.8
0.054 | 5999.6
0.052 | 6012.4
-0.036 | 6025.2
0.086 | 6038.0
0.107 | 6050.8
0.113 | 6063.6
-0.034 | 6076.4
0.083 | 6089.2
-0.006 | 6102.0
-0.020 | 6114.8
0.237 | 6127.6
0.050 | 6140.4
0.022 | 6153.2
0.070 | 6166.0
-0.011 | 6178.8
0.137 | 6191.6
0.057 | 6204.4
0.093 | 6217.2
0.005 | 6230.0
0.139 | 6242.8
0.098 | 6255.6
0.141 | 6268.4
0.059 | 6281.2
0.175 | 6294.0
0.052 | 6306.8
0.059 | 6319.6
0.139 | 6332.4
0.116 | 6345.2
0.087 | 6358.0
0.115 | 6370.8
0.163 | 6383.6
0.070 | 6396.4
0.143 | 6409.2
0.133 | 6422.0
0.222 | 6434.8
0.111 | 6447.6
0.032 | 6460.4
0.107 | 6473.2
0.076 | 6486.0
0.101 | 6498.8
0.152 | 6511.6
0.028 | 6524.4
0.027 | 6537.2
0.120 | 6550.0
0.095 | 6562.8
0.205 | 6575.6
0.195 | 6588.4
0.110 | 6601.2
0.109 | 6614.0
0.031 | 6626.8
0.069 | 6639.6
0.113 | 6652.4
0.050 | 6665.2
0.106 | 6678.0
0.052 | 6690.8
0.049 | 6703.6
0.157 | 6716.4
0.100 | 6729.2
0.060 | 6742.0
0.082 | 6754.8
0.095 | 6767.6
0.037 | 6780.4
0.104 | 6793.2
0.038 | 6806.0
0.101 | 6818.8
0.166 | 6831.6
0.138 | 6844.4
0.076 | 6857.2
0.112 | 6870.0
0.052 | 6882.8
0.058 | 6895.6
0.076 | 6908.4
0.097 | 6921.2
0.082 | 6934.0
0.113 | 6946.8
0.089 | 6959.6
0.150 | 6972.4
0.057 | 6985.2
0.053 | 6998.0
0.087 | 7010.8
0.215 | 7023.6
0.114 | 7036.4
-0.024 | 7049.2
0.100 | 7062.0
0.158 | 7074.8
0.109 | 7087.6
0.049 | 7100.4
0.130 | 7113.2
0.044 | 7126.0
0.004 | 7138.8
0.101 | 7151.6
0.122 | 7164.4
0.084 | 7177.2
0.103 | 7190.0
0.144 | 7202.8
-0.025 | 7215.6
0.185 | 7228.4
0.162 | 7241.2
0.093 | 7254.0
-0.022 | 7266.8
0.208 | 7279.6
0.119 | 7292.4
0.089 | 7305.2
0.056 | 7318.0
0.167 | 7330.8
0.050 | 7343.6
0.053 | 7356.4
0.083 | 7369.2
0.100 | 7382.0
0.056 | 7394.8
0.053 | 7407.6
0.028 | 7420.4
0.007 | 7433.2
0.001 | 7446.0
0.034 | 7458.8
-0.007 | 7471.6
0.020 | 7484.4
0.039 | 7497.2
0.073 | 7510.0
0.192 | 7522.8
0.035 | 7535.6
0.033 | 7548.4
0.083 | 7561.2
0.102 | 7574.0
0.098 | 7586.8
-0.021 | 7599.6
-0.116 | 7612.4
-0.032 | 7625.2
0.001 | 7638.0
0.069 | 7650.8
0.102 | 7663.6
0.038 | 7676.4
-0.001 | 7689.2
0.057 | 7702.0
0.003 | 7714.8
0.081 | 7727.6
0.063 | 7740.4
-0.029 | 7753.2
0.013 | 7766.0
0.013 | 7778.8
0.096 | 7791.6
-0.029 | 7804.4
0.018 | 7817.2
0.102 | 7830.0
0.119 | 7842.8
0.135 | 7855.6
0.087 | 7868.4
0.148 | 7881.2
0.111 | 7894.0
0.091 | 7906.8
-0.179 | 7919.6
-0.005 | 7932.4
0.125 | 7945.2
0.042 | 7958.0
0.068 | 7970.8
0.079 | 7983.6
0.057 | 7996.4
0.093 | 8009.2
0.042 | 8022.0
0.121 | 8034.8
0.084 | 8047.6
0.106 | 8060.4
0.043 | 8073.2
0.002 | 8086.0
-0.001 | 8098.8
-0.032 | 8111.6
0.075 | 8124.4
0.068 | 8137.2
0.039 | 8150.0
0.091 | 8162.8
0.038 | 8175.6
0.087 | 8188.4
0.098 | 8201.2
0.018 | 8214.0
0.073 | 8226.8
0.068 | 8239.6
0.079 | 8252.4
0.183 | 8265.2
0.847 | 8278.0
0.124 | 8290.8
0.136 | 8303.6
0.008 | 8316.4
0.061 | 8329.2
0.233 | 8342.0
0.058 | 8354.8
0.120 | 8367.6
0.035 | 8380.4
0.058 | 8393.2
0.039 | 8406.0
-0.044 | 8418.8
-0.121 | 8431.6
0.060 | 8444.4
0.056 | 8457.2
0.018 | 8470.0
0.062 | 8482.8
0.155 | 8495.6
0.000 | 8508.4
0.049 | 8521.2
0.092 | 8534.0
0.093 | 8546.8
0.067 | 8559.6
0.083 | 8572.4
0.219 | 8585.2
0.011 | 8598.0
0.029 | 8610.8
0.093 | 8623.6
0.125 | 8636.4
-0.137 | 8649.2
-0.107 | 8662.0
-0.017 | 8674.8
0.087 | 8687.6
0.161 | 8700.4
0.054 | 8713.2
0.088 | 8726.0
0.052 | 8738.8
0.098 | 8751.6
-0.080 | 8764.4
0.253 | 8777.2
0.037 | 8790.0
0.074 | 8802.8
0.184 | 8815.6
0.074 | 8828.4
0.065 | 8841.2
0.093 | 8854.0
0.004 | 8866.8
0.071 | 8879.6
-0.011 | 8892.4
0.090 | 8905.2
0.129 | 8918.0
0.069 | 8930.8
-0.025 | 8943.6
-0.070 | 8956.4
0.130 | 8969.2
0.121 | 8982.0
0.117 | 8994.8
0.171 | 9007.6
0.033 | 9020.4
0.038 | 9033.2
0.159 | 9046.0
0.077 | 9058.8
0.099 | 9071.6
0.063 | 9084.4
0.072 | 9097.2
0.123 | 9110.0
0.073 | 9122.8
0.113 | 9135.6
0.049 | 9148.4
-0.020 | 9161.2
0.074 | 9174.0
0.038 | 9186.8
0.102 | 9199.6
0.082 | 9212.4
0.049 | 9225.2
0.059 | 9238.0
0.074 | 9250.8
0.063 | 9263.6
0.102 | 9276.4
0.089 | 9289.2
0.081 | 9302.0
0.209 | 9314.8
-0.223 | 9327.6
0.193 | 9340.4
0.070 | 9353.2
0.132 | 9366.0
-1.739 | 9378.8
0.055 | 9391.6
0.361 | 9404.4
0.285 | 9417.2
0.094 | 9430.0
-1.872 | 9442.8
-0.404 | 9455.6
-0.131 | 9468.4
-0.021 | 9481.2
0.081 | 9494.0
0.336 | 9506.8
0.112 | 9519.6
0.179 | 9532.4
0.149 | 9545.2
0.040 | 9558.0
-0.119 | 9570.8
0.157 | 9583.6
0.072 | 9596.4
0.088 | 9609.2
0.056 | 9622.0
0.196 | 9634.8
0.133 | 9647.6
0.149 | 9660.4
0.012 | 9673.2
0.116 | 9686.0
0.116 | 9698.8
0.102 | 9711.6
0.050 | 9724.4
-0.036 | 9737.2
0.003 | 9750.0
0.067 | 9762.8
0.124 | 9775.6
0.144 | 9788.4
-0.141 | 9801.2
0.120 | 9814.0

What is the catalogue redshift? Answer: 1.22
